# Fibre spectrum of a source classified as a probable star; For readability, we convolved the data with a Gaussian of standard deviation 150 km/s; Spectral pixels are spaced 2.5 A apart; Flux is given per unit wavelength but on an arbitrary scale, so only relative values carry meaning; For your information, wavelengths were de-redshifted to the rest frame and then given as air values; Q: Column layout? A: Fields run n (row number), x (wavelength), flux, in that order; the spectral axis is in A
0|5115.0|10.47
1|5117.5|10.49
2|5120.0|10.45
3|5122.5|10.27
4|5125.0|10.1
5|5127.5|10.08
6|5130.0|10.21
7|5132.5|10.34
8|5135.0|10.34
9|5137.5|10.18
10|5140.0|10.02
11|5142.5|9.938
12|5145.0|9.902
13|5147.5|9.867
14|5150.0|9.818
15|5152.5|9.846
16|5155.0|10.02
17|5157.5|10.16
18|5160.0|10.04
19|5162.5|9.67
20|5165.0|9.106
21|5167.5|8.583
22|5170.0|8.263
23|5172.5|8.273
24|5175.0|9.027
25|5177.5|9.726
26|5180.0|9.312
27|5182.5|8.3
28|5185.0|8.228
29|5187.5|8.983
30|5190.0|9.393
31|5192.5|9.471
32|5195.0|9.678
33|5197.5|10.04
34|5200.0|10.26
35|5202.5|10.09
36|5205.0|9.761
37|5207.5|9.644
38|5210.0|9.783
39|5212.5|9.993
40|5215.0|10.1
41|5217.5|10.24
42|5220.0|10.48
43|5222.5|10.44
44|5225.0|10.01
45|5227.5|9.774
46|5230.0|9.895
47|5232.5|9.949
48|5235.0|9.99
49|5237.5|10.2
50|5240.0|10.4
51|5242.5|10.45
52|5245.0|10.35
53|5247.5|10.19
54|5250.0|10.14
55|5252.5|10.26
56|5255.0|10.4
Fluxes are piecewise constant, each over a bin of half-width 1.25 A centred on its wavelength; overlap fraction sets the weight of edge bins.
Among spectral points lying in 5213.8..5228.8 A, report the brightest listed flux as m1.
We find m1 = 10.48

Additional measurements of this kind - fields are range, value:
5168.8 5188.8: 9.726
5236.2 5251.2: 10.45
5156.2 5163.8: 10.16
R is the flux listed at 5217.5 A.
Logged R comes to 10.24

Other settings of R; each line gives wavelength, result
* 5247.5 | 10.19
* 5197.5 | 10.04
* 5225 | 10.01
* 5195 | 9.678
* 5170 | 8.263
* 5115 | 10.47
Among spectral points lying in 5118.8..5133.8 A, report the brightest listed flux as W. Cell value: 10.45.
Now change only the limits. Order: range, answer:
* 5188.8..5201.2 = 10.26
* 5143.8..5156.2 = 10.02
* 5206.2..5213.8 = 9.993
